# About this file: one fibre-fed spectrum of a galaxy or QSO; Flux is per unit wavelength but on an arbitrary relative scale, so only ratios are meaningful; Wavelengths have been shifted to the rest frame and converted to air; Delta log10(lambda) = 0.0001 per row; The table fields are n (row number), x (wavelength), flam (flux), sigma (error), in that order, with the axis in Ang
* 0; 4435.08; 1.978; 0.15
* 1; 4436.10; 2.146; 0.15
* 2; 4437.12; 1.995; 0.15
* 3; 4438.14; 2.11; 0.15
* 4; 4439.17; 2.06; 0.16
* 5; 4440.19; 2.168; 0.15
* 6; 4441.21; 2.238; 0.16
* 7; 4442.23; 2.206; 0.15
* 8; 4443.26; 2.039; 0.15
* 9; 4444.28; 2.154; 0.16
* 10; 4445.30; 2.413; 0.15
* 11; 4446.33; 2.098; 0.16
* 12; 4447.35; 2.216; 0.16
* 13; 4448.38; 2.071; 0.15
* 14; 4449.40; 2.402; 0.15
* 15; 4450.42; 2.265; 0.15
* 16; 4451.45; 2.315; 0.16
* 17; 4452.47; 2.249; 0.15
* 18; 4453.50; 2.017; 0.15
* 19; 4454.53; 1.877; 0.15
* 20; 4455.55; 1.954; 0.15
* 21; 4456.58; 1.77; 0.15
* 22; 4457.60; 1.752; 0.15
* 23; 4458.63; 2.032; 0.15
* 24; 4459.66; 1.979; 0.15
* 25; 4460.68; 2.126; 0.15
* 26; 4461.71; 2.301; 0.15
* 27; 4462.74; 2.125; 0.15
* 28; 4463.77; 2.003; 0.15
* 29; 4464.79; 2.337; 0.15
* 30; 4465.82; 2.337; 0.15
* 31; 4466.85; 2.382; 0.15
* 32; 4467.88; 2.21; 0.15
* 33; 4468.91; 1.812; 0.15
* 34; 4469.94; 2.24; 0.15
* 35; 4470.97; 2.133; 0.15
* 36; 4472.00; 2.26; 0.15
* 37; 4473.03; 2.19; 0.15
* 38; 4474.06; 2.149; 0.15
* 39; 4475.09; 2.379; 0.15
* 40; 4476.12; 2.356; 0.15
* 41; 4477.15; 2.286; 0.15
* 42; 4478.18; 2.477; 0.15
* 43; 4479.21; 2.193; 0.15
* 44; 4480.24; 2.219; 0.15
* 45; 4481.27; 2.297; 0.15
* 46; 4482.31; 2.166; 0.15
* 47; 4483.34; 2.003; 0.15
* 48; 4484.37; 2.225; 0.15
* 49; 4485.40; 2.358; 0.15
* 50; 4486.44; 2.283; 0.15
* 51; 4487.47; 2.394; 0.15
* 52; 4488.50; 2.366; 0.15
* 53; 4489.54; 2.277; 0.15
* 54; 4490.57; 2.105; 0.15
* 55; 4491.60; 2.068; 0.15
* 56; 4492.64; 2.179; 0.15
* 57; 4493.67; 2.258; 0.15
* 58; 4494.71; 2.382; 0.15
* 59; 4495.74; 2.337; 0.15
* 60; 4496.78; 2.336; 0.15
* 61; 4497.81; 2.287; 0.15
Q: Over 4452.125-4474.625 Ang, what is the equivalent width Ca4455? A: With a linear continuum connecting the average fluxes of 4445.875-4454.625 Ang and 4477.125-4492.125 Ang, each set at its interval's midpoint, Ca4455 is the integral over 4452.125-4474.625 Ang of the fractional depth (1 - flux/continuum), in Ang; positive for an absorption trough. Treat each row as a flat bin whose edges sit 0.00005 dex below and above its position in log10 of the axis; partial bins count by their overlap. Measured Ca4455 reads 1.08 Ang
